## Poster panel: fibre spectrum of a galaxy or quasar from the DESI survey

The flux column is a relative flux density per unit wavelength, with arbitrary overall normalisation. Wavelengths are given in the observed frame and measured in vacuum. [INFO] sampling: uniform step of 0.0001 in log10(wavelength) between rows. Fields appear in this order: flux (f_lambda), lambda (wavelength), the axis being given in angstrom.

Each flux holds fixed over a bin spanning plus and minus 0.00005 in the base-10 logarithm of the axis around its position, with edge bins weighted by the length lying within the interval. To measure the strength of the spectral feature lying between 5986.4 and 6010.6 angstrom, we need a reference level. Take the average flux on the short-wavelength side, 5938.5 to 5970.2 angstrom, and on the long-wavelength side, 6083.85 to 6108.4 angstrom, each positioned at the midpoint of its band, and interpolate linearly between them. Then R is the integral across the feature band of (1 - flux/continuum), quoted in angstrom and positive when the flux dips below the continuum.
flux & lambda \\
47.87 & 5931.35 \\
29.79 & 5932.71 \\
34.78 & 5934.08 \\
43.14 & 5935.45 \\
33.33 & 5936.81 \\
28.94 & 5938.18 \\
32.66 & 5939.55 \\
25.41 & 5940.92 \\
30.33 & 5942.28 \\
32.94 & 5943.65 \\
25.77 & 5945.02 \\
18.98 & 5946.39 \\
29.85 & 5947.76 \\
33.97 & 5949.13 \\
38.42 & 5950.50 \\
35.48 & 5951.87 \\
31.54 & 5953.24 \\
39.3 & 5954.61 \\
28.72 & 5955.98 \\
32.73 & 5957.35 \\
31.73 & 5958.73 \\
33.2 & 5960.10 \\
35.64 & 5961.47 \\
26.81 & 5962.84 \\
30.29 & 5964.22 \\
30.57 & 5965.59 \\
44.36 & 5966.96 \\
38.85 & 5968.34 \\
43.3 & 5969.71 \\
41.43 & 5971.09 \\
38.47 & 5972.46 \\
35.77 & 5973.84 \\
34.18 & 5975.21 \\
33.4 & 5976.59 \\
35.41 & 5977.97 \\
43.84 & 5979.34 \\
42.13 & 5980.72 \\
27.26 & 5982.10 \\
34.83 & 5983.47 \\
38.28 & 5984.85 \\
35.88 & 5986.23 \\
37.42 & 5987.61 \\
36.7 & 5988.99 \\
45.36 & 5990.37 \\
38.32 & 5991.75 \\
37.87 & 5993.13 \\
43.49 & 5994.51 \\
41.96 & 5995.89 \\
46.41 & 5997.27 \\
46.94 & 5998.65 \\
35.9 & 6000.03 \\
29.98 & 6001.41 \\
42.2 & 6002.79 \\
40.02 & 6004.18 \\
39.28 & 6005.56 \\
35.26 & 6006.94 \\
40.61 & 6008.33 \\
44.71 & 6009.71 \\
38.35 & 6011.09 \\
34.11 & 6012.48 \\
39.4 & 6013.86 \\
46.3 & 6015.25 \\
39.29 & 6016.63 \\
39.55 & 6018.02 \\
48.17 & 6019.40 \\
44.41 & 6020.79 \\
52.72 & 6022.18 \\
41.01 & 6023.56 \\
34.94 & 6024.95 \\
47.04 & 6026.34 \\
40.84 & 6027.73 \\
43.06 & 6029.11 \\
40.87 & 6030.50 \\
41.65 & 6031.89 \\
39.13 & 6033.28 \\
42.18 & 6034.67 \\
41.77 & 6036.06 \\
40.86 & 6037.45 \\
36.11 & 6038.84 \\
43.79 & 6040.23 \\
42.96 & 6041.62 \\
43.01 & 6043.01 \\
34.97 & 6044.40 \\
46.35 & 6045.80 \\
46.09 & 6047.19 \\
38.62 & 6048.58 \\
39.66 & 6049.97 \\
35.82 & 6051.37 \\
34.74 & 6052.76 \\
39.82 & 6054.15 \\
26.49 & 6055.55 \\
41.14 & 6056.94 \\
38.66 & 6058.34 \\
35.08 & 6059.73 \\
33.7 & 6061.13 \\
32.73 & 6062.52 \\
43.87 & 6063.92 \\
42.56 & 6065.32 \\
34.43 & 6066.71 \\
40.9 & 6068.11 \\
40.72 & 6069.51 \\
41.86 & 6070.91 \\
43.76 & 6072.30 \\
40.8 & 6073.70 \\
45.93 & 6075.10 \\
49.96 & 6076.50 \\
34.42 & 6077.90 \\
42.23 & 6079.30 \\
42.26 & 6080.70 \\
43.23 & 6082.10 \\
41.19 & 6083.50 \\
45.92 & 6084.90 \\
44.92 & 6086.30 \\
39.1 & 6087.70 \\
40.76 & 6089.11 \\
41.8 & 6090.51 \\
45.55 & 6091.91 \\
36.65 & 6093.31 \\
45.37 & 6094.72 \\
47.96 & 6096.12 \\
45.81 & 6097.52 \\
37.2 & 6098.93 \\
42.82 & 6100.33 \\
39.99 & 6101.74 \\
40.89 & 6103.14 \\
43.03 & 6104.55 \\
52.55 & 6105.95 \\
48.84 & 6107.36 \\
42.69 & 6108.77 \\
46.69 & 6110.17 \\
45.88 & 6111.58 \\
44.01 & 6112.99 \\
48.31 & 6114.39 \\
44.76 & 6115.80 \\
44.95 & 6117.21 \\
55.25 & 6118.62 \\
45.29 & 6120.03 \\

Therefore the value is -2.8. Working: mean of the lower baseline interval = 32.5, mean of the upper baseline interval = 43.4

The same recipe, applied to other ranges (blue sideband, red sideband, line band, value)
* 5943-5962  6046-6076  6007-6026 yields -2.9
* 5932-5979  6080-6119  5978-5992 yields -0.8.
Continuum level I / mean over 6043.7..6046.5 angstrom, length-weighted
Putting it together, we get 40.6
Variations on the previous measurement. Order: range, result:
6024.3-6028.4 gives 41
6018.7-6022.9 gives 48.4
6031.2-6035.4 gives 41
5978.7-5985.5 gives 37.2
